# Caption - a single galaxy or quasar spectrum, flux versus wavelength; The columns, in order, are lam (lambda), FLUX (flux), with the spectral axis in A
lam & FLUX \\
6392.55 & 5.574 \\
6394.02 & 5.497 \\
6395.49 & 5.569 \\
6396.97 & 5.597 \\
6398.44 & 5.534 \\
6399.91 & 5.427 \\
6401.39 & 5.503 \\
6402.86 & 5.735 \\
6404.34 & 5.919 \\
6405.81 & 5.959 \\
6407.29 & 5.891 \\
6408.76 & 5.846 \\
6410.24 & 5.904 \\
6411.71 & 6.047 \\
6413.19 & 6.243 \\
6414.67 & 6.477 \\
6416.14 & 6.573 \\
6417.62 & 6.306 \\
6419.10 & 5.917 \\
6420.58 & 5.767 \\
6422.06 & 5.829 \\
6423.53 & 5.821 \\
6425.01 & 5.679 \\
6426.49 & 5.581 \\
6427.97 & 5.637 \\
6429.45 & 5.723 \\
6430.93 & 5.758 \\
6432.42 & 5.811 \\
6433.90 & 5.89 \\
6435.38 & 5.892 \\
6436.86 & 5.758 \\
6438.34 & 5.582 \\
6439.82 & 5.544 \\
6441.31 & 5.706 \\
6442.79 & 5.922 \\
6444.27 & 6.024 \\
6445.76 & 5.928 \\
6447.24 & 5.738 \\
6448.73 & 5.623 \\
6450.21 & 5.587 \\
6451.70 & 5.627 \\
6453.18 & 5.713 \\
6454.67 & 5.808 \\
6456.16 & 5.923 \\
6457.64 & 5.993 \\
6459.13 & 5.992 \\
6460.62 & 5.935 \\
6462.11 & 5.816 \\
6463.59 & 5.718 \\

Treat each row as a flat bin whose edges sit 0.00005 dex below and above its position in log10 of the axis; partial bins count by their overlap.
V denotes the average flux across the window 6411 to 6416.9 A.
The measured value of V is 6.33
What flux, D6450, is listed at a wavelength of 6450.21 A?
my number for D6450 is 5.587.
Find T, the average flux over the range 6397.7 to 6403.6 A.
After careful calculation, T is 5.55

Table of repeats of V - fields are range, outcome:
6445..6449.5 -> 5.76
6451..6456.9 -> 5.77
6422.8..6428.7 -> 5.68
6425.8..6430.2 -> 5.65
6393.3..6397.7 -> 5.55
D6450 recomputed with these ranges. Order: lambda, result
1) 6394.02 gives 5.497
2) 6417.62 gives 6.306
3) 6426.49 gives 5.581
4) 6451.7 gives 5.627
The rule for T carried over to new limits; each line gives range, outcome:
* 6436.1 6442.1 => 5.65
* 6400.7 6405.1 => 5.73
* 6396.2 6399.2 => 5.56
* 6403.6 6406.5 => 5.94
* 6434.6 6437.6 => 5.84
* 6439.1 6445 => 5.8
